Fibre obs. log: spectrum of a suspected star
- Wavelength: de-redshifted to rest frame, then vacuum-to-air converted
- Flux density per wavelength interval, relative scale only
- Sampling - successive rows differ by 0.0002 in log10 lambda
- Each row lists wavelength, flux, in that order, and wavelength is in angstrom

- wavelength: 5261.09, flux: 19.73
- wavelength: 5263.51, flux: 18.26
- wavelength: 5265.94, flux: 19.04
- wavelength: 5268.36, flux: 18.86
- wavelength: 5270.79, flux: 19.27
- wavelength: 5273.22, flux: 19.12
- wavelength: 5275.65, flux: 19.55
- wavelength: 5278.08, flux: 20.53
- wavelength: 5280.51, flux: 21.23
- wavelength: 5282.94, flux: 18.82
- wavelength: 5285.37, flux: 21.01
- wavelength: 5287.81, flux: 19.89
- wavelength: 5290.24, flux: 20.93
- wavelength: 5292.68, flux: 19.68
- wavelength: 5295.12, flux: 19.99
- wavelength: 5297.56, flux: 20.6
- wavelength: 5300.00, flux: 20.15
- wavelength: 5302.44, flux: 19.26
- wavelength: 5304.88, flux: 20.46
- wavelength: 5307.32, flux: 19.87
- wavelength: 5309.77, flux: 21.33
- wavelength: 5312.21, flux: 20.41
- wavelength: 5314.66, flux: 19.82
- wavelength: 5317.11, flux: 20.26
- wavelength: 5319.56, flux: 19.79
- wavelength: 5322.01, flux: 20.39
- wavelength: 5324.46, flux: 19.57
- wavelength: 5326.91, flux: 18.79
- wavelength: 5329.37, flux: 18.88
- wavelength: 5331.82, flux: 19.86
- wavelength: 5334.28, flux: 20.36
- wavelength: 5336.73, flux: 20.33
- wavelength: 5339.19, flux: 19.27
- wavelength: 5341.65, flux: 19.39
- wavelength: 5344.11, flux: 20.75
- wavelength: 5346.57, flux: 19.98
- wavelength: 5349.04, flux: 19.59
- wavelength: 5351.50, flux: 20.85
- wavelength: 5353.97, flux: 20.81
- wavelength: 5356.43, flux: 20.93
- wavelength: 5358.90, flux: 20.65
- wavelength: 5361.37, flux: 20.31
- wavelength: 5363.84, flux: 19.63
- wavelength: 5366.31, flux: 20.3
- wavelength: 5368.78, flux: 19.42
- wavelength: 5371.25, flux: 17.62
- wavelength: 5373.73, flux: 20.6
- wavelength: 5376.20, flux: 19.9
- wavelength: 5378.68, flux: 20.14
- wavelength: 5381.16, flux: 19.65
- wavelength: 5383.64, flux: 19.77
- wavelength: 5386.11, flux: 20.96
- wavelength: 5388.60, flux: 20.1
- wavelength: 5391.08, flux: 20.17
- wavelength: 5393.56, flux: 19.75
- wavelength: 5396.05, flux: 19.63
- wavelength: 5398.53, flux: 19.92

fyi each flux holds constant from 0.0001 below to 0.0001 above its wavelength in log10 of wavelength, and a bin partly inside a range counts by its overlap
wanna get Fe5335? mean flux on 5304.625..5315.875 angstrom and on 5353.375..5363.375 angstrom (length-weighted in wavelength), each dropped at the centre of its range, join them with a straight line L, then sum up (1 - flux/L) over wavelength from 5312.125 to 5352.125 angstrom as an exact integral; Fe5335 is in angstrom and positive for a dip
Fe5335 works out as 1.2 angstrom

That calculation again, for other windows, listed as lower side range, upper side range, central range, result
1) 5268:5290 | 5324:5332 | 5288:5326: -1.3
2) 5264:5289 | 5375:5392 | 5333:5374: -0.1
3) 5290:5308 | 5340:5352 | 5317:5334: 0.3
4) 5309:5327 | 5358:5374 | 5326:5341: 0.3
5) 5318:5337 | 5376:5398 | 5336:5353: -0.2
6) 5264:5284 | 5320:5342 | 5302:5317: -0.5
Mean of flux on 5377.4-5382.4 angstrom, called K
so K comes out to 19.9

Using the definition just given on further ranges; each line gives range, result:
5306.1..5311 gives 20.6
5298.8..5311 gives 20.2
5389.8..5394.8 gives 20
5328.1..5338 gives 19.9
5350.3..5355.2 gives 20.8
